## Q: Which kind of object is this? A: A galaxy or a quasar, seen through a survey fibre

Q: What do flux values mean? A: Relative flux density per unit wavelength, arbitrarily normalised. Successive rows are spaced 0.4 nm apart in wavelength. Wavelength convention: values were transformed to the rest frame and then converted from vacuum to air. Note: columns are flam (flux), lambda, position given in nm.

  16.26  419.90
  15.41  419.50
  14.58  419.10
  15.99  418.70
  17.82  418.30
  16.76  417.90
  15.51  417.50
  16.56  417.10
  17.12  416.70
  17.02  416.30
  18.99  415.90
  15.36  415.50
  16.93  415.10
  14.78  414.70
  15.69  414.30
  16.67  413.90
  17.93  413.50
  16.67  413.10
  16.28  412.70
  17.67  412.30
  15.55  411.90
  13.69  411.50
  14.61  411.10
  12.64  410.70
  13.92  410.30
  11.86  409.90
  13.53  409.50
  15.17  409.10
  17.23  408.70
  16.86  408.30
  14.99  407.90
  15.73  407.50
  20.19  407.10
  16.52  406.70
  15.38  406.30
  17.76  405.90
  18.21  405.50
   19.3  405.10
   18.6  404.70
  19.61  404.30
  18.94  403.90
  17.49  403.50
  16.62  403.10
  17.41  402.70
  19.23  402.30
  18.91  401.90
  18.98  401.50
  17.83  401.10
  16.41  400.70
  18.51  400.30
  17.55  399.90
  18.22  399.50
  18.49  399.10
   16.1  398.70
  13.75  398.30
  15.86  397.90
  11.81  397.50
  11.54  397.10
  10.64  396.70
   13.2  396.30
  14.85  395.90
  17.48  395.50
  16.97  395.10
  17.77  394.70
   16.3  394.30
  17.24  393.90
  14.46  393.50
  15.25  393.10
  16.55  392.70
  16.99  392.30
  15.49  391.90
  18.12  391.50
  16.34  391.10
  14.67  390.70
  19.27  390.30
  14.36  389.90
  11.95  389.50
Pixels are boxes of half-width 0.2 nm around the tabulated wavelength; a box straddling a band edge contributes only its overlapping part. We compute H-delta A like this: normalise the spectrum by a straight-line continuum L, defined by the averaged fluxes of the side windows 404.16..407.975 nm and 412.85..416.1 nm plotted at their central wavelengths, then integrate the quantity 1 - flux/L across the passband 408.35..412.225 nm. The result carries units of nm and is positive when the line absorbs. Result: 0.61 nm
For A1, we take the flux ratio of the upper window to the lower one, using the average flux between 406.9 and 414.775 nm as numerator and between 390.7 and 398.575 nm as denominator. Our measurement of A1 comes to 1.0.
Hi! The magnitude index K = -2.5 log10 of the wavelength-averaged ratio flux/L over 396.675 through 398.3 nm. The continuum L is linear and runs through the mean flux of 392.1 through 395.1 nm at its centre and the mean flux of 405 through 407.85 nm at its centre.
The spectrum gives 0.288 mag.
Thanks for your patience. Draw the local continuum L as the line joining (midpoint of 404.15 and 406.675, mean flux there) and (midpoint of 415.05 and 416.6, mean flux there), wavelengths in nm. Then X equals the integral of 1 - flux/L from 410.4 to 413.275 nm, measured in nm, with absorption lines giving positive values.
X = 0.36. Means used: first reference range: 18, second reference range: 17.1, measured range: 15.2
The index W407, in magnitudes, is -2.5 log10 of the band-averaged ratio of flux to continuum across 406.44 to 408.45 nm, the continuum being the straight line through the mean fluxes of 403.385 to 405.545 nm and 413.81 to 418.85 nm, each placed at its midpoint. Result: 0.09 mag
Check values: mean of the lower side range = 18.8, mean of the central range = 16.8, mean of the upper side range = 16.6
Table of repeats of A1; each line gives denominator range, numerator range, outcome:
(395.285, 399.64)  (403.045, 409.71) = 1.17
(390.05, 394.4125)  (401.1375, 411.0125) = 1.03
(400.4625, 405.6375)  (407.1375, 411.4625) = 0.81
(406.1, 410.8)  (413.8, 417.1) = 1.08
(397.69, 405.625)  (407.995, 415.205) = 0.87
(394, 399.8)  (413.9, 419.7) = 1.07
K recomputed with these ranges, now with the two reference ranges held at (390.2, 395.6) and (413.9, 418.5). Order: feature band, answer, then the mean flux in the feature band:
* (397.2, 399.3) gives 0.11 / 15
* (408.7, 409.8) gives 0.14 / 14.6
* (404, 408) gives -0.07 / 17.7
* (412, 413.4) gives -0.02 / 16.9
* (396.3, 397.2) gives 0.40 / 11.5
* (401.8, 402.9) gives -0.12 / 18.5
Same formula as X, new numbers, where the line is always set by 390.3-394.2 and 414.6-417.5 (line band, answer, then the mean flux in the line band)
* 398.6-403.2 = -0.42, 17.9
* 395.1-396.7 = 0.15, 14.8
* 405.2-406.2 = -0.08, 17.9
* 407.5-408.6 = 0.04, 16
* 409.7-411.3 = 0.32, 13.3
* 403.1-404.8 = -0.20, 18.4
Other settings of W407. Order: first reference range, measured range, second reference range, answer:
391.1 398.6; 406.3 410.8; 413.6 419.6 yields 0.040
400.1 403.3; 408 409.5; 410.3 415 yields 0.035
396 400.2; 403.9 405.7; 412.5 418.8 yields -0.217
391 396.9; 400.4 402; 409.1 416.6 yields -0.147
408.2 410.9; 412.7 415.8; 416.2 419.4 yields -0.060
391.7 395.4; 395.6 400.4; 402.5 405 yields 0.146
